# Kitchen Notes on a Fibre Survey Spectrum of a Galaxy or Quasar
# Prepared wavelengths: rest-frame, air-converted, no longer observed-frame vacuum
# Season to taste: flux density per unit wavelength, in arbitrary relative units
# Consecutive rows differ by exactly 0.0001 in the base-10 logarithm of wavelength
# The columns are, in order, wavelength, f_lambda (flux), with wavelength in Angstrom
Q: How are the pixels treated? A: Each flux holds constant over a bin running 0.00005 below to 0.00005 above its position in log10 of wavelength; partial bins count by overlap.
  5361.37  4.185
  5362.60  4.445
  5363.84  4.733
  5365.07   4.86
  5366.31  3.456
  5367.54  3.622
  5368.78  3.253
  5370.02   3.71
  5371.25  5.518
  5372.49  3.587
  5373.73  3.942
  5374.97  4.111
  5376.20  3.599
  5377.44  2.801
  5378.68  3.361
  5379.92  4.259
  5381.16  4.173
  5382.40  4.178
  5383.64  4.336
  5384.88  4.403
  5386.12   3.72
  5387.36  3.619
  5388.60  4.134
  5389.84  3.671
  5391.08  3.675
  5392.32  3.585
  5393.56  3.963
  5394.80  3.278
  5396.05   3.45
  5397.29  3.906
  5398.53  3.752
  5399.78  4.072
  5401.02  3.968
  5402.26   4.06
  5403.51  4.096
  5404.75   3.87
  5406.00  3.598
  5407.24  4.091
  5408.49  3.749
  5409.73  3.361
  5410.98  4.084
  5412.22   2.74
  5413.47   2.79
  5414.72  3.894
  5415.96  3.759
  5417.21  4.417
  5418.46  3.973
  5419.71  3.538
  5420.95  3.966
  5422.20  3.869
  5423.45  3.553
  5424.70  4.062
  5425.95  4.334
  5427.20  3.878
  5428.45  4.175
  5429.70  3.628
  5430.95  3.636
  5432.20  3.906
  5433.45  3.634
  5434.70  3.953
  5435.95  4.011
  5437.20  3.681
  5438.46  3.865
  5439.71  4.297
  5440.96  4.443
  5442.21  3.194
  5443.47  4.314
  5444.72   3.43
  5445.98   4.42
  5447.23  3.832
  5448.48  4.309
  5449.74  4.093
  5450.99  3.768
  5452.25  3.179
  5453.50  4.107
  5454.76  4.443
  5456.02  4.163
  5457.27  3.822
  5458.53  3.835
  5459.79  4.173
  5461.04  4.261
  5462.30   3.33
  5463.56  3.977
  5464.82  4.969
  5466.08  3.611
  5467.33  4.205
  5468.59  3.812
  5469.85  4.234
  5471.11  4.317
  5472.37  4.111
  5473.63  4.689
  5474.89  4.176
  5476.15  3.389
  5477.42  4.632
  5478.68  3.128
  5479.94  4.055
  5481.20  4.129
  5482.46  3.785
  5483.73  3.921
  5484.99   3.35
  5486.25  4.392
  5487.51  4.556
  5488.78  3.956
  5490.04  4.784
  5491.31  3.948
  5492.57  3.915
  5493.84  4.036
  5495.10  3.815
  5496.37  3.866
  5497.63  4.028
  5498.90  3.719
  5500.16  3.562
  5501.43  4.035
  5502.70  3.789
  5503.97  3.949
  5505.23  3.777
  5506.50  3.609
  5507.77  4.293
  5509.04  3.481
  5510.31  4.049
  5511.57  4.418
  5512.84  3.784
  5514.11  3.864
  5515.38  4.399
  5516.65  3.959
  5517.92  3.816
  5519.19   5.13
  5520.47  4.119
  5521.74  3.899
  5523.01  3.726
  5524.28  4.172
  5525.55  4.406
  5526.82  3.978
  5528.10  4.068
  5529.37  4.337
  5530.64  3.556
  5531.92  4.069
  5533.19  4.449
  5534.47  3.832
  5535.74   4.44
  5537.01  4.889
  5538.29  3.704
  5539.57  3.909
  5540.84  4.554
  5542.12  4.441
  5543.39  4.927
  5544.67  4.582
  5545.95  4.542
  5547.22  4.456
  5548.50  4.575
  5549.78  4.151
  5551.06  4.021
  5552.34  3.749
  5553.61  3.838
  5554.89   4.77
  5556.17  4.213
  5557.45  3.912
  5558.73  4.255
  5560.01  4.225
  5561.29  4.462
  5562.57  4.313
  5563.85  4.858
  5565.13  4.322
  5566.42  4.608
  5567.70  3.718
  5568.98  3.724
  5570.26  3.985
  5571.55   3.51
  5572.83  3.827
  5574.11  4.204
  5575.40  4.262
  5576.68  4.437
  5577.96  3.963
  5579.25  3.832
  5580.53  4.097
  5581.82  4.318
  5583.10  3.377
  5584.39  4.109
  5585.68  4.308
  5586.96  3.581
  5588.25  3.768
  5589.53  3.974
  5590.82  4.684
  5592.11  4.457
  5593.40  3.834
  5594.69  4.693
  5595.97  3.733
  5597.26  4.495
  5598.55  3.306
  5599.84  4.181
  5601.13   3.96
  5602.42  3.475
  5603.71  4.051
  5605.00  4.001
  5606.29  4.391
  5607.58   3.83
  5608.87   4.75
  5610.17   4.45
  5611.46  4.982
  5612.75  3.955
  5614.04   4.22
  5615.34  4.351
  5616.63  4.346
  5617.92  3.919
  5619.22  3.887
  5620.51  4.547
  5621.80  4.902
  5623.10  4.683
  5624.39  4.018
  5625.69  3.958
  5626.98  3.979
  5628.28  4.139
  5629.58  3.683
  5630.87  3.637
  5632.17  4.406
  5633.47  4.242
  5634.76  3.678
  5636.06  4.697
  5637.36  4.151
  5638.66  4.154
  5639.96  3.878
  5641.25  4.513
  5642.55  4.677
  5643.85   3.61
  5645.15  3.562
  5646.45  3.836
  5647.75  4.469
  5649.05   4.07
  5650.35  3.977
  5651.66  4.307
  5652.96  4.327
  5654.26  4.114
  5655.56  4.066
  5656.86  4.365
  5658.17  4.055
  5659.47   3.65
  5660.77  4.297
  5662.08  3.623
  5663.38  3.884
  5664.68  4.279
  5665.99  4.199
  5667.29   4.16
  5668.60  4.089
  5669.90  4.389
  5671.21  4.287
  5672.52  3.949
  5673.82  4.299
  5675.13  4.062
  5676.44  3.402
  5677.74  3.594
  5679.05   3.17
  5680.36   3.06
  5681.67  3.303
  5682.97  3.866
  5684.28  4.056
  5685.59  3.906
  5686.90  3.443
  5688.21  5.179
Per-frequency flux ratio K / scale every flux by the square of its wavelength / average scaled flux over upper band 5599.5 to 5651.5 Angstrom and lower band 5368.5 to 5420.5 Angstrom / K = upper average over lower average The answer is 1.18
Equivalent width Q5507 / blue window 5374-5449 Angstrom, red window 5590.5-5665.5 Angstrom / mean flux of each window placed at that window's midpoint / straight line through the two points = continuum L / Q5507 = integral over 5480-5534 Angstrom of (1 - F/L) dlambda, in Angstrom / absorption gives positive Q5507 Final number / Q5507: -0.6 Angstrom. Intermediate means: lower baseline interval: 3.84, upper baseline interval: 4.14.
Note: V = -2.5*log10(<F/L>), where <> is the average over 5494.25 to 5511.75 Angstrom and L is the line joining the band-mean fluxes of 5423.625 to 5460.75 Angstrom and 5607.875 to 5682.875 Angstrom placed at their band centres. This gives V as 0.03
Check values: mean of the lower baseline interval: 3.95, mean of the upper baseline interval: 4.09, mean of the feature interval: 3.88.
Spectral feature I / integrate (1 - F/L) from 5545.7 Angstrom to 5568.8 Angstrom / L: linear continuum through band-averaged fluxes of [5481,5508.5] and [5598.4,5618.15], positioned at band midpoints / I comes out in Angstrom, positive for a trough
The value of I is -1.1 Angstrom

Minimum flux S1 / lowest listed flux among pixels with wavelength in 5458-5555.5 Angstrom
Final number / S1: 3.128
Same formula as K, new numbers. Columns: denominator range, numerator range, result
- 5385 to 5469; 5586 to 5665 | 1.15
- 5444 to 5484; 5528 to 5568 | 1.10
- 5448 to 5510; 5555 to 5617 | 1.08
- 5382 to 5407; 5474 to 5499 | 1.07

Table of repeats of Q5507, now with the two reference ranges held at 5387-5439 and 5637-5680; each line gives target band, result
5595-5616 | -0.8 Angstrom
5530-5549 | -2.0 Angstrom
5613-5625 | -0.9 Angstrom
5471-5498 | -1.2 Angstrom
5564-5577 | -0.4 Angstrom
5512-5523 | -0.6 Angstrom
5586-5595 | -0.4 Angstrom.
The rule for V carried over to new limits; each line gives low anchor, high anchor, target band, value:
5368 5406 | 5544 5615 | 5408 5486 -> 0.011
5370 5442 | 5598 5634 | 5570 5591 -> 0.028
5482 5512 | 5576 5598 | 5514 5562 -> -0.054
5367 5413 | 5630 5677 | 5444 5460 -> -0.023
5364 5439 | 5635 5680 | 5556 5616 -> -0.035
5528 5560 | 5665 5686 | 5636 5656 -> -0.049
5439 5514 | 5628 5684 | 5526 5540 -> -0.032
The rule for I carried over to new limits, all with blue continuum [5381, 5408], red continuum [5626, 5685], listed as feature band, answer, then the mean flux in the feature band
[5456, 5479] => -0.8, 4.05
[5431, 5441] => -0.1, 3.93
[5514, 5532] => -0.7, 4.11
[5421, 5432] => 0.0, 3.89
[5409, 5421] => 0.8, 3.64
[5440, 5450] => -0.3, 4.01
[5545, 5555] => -0.7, 4.25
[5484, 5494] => -0.5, 4.11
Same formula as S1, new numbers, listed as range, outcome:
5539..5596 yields 3.377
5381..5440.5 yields 2.74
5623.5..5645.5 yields 3.562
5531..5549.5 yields 3.704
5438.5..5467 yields 3.179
